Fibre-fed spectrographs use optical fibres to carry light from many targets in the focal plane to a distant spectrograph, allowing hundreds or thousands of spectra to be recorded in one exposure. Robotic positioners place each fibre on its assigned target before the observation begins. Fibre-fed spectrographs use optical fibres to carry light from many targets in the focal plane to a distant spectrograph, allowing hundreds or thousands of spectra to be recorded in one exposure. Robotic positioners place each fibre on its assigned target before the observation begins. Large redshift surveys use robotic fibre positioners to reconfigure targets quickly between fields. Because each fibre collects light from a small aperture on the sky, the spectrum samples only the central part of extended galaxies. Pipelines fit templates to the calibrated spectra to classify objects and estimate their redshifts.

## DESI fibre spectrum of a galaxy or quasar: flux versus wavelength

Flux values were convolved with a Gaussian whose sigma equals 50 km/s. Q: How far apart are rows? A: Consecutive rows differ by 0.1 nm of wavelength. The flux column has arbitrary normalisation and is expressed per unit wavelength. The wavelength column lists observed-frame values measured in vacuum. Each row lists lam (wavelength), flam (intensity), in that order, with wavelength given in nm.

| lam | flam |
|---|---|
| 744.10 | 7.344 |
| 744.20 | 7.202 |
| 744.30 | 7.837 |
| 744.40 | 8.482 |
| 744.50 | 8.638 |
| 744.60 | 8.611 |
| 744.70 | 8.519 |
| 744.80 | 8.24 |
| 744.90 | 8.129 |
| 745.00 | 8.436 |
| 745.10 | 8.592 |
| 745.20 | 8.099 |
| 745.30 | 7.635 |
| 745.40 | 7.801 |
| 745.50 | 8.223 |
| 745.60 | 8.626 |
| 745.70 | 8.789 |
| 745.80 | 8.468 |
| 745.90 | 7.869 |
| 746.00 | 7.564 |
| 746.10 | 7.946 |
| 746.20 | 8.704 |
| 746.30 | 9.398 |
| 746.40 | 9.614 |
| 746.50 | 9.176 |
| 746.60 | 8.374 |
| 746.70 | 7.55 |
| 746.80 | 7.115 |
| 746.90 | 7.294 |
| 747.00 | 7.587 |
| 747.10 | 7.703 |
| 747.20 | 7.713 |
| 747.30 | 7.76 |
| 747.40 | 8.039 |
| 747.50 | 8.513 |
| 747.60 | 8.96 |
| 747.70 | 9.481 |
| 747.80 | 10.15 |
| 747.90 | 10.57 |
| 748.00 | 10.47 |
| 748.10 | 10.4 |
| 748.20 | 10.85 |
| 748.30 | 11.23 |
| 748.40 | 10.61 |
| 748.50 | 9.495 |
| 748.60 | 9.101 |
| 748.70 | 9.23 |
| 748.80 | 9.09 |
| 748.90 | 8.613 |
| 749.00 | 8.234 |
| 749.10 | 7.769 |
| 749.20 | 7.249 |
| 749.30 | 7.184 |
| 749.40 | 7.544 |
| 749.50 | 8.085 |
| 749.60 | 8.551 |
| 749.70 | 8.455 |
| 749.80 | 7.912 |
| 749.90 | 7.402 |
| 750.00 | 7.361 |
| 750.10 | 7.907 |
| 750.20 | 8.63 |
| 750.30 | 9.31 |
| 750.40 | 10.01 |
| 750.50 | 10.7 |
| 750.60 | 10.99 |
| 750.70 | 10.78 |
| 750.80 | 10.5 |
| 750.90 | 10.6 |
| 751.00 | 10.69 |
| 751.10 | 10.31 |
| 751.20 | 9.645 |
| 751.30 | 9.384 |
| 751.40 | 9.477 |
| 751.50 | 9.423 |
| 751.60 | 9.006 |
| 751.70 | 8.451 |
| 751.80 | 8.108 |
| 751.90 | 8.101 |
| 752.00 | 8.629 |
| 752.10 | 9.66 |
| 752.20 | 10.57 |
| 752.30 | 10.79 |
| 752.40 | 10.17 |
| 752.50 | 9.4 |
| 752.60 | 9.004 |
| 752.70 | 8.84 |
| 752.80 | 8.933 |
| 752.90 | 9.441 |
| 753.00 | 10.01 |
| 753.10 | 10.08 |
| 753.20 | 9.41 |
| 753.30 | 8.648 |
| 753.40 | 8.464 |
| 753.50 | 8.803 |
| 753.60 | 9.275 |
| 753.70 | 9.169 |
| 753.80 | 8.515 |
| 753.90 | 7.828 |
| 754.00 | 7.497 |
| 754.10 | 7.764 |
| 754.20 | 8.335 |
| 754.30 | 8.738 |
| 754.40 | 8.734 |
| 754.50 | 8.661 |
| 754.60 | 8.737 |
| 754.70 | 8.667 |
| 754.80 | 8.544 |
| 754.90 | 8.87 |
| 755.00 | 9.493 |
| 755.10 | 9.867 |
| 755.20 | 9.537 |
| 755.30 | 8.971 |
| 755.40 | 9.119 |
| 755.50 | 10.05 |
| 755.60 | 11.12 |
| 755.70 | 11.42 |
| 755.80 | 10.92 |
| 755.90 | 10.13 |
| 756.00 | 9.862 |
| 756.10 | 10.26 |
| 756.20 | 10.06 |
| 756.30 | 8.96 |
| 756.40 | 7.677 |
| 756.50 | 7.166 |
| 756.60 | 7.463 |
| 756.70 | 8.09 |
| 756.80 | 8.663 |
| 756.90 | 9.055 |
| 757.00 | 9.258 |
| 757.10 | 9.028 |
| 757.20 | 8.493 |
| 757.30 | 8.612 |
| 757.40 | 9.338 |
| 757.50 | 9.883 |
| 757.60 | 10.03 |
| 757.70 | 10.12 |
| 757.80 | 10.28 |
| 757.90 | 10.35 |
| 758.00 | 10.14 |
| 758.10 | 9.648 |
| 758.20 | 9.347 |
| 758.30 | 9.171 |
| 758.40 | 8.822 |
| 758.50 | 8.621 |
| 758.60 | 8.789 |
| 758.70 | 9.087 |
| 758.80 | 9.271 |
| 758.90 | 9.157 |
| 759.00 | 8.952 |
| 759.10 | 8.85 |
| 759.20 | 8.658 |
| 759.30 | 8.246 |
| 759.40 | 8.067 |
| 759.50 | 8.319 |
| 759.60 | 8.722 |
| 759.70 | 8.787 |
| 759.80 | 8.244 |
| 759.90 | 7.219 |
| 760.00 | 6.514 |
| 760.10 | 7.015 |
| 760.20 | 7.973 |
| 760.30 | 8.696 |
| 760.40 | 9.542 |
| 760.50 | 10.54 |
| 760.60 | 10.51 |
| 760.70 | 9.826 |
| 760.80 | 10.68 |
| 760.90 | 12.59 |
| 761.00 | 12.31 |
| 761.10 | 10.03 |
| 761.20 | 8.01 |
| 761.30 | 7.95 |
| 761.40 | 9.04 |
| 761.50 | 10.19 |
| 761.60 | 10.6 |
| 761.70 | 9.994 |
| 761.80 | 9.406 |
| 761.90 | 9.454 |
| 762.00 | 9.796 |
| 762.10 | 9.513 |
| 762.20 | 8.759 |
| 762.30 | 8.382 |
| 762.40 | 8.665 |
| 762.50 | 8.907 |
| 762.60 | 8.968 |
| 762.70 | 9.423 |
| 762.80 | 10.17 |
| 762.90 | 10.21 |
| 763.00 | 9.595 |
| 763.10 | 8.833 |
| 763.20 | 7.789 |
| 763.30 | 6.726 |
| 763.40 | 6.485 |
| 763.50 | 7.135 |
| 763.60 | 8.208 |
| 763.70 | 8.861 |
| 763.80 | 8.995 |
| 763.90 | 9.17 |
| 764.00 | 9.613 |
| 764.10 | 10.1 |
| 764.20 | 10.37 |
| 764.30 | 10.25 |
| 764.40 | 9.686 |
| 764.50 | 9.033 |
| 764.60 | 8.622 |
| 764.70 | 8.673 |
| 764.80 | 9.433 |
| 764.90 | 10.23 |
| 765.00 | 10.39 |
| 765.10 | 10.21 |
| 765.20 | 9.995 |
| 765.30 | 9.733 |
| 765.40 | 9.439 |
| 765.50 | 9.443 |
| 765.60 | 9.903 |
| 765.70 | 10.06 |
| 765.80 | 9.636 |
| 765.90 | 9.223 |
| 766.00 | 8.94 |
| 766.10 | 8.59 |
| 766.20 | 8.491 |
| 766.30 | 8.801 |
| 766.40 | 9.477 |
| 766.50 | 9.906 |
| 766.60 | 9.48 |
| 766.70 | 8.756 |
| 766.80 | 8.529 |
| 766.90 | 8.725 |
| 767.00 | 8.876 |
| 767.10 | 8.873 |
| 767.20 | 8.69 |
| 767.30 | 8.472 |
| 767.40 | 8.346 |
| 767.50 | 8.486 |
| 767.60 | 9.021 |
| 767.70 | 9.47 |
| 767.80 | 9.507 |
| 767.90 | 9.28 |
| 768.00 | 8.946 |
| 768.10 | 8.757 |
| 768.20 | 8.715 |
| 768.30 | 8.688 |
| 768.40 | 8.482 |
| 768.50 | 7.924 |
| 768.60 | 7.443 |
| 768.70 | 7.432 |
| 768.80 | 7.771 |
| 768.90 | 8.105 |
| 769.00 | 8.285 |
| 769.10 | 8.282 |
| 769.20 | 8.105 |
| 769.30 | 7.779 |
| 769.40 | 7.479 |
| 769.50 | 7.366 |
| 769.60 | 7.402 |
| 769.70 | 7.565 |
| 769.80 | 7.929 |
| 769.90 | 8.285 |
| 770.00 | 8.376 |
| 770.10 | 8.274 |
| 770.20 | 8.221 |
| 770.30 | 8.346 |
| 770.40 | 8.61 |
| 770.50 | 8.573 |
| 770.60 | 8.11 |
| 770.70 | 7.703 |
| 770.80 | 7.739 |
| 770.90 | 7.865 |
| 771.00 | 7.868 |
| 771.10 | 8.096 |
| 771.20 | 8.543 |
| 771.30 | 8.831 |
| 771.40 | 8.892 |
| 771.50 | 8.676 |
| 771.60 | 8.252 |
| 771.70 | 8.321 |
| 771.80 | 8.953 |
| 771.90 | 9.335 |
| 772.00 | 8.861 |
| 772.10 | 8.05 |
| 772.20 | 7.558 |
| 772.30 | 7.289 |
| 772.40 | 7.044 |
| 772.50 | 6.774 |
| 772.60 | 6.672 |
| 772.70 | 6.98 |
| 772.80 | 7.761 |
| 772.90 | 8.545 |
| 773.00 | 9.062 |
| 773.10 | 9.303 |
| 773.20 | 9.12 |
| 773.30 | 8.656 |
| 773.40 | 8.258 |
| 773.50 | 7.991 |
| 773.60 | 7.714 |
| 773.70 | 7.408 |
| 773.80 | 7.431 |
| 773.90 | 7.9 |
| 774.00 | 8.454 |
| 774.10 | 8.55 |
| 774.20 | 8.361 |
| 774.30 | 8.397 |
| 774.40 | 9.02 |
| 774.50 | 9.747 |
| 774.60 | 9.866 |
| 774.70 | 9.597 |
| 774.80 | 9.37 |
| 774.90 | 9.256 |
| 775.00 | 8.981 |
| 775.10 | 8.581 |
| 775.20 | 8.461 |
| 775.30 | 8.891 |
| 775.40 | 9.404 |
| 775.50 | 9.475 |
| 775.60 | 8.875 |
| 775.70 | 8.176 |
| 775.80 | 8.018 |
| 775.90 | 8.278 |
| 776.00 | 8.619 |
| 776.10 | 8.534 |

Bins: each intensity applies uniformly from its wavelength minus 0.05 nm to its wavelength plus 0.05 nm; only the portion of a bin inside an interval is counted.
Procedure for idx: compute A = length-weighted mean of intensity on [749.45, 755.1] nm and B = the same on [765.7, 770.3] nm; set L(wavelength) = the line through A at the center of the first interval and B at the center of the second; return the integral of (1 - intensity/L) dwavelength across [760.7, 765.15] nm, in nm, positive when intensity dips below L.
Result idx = -0.33 nm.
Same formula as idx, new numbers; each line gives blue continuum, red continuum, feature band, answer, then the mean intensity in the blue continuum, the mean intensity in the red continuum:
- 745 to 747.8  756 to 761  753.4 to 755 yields 0.04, 8.28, 9.08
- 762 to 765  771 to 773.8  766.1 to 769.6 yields 0.03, 9.03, 8.16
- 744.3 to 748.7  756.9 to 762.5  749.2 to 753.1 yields -0.13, 8.71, 9.22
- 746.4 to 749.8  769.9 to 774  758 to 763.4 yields -0.43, 8.73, 8.15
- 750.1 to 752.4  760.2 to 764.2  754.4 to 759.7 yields 0.17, 9.69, 9.32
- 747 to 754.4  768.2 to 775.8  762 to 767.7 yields -0.37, 9.08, 8.29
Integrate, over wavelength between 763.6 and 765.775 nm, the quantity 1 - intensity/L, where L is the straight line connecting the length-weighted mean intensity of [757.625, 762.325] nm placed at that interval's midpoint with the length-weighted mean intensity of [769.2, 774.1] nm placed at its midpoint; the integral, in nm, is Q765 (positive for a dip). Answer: -0.20 nm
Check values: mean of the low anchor 9.25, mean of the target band 9.6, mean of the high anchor 8.09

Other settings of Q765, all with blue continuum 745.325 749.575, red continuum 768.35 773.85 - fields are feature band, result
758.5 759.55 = -0.05 nm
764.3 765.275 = -0.17 nm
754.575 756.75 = -0.22 nm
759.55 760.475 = 0.02 nm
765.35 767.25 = -0.22 nm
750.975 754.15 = -0.23 nm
